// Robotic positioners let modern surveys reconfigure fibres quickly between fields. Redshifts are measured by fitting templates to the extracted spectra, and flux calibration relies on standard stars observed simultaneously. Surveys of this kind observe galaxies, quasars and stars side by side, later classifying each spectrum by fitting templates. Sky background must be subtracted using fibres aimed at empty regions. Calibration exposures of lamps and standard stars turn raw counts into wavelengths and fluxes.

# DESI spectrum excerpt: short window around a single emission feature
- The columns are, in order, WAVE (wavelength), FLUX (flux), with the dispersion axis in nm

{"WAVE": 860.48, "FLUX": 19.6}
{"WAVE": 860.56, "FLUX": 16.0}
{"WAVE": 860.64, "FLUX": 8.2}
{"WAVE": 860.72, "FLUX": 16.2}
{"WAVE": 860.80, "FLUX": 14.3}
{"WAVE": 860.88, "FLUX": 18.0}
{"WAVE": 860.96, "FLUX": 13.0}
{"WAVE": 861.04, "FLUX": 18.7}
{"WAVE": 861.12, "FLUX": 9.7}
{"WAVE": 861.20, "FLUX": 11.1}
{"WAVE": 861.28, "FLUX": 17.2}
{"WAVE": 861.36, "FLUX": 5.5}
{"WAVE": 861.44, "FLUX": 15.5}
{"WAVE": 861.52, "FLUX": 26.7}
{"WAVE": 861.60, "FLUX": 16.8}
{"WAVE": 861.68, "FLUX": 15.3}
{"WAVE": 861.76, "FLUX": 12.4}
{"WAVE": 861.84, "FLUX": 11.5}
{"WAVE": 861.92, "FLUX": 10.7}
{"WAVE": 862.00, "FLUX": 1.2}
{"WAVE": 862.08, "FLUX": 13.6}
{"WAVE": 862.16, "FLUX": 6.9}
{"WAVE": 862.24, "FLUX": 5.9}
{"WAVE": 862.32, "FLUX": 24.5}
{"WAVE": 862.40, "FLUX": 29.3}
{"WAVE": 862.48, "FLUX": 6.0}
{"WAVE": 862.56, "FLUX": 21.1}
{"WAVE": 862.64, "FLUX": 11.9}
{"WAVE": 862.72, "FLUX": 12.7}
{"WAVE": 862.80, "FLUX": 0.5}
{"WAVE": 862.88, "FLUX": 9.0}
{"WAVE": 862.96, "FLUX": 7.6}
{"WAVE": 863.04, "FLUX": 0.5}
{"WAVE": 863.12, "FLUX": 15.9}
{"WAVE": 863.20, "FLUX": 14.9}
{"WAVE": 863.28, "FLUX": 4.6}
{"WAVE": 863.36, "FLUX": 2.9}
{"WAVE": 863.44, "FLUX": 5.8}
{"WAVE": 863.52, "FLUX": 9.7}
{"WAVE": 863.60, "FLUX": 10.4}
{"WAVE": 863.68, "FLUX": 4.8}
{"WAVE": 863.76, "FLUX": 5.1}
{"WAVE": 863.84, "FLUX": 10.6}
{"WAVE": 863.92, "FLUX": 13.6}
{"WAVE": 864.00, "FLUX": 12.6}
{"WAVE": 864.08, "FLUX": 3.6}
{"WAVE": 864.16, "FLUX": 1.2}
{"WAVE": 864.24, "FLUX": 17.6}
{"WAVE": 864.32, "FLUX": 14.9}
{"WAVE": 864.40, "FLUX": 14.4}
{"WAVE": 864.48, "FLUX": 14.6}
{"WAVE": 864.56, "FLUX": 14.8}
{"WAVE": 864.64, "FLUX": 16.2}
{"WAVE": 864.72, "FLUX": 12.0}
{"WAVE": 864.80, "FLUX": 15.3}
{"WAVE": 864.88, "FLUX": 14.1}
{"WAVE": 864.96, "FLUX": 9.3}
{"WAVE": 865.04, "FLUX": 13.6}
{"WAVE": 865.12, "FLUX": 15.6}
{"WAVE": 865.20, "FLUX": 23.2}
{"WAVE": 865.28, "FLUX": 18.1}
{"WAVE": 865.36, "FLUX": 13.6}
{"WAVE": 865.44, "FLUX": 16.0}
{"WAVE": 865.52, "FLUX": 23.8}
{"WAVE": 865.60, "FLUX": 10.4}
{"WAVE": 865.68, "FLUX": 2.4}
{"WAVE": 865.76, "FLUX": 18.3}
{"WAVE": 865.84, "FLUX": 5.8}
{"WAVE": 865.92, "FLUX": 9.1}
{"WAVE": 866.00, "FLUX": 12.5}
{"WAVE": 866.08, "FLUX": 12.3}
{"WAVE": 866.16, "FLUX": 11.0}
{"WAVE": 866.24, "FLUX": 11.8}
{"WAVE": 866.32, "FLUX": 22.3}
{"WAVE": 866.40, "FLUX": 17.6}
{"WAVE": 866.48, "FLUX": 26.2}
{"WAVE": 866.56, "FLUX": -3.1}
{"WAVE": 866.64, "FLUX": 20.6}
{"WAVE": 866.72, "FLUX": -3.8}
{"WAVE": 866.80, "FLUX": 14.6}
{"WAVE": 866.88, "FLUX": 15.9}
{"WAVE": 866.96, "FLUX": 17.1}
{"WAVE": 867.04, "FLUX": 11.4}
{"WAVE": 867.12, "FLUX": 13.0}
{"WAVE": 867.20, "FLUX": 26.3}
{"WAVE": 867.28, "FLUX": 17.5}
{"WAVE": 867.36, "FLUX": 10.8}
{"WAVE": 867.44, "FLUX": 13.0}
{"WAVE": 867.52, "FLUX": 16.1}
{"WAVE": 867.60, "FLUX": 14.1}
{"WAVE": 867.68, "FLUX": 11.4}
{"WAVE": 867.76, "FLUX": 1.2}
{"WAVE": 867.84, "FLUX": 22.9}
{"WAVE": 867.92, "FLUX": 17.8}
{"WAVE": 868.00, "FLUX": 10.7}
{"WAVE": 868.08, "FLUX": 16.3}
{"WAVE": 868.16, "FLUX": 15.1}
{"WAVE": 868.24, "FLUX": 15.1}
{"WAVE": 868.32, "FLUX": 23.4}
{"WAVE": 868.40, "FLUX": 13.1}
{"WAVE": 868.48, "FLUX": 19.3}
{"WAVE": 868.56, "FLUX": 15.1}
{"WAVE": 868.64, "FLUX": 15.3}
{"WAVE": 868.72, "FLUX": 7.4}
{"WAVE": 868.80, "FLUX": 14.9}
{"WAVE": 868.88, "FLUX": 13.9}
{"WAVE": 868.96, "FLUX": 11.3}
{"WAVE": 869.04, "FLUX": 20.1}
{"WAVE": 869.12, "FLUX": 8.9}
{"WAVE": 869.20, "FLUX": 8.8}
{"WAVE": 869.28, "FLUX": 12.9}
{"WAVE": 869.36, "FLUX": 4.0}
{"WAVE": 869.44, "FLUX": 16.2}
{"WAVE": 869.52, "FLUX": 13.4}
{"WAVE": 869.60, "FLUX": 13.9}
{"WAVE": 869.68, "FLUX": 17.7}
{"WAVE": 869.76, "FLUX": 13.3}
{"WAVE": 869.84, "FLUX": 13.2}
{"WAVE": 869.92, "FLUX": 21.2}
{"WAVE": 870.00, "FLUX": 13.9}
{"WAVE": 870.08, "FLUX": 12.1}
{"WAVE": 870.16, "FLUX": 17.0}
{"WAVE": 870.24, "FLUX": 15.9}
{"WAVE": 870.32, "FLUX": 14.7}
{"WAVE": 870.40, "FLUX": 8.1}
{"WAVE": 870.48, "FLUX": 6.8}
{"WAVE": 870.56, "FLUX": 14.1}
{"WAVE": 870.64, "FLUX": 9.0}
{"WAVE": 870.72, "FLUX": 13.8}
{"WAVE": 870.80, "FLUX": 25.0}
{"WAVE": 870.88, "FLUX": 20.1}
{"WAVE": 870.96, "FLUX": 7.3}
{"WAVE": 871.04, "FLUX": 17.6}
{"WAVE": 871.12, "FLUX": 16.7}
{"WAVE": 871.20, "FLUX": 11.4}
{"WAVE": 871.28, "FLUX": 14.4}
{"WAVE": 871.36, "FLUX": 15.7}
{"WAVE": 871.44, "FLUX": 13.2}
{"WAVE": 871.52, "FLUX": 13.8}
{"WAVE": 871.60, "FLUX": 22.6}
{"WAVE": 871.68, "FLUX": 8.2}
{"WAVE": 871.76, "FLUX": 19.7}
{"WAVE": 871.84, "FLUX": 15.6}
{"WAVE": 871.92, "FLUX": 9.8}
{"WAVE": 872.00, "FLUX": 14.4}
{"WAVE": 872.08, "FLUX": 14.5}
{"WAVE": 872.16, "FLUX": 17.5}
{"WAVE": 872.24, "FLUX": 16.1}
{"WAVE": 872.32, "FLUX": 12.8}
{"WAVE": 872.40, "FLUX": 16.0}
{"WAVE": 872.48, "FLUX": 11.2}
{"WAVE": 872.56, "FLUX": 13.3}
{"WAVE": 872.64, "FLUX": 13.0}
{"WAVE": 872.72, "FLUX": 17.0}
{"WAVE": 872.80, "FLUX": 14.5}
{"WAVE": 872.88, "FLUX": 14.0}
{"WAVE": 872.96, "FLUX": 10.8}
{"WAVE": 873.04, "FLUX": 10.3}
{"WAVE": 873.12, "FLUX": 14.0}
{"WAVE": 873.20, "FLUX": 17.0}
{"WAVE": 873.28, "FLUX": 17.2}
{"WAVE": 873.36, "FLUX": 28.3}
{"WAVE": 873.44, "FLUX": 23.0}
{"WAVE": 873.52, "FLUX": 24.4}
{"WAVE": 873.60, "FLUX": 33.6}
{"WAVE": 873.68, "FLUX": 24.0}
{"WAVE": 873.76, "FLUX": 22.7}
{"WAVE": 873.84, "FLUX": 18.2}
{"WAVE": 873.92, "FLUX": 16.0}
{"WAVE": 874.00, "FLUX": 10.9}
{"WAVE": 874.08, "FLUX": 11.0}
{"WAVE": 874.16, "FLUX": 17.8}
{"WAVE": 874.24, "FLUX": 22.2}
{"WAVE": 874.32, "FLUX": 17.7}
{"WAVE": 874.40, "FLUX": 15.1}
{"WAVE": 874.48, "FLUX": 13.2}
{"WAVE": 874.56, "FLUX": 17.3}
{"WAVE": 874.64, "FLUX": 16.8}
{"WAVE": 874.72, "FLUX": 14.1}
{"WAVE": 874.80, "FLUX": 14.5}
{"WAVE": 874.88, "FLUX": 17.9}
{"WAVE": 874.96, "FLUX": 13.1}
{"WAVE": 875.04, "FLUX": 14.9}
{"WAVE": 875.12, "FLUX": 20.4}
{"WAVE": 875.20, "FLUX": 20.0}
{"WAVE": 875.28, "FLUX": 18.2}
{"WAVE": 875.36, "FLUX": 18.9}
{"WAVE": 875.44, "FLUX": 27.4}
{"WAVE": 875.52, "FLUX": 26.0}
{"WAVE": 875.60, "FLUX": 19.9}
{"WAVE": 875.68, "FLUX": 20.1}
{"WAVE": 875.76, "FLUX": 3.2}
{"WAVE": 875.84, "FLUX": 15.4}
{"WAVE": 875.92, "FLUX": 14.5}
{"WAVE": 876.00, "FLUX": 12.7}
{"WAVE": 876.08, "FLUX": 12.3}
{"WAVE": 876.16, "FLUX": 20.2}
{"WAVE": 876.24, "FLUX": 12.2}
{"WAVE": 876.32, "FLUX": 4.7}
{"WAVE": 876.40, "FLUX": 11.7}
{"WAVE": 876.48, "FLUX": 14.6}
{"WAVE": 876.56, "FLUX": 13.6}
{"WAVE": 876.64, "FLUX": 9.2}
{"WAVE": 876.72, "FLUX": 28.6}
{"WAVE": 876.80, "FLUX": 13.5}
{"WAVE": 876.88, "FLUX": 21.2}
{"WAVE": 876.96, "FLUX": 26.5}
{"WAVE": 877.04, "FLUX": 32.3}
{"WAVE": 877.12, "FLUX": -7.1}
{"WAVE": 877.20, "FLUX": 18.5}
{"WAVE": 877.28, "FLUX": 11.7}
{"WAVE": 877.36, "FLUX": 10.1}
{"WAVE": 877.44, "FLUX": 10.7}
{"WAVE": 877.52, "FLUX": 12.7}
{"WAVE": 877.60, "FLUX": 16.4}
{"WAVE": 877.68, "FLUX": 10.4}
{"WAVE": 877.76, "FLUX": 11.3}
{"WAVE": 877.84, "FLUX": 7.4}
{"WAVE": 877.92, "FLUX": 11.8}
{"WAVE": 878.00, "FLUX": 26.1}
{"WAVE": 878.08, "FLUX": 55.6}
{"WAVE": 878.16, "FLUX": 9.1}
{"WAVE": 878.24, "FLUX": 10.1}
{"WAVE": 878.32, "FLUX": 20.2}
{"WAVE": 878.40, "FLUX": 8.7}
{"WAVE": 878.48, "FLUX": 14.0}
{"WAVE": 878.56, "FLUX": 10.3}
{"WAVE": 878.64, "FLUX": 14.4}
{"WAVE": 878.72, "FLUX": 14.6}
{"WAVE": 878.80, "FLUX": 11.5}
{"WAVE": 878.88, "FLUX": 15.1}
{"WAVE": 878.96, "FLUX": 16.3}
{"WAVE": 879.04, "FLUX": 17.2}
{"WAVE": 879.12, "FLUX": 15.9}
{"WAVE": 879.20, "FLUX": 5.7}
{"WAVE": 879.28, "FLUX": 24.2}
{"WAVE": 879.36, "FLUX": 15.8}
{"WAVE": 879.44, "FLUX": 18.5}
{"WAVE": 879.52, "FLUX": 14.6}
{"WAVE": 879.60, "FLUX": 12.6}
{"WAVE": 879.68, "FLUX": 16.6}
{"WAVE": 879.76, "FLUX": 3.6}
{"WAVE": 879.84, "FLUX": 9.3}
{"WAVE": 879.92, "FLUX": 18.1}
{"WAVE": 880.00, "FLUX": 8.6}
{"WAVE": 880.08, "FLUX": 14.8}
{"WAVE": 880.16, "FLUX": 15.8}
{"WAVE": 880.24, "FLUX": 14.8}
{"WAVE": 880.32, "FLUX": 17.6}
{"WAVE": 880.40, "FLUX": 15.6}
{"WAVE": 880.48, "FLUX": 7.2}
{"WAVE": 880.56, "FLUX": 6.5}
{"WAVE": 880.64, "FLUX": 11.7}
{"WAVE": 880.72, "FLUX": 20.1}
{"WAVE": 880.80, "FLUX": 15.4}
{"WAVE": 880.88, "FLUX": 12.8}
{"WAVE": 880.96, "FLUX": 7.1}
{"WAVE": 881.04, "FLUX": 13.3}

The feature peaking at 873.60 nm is [S II] 6716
